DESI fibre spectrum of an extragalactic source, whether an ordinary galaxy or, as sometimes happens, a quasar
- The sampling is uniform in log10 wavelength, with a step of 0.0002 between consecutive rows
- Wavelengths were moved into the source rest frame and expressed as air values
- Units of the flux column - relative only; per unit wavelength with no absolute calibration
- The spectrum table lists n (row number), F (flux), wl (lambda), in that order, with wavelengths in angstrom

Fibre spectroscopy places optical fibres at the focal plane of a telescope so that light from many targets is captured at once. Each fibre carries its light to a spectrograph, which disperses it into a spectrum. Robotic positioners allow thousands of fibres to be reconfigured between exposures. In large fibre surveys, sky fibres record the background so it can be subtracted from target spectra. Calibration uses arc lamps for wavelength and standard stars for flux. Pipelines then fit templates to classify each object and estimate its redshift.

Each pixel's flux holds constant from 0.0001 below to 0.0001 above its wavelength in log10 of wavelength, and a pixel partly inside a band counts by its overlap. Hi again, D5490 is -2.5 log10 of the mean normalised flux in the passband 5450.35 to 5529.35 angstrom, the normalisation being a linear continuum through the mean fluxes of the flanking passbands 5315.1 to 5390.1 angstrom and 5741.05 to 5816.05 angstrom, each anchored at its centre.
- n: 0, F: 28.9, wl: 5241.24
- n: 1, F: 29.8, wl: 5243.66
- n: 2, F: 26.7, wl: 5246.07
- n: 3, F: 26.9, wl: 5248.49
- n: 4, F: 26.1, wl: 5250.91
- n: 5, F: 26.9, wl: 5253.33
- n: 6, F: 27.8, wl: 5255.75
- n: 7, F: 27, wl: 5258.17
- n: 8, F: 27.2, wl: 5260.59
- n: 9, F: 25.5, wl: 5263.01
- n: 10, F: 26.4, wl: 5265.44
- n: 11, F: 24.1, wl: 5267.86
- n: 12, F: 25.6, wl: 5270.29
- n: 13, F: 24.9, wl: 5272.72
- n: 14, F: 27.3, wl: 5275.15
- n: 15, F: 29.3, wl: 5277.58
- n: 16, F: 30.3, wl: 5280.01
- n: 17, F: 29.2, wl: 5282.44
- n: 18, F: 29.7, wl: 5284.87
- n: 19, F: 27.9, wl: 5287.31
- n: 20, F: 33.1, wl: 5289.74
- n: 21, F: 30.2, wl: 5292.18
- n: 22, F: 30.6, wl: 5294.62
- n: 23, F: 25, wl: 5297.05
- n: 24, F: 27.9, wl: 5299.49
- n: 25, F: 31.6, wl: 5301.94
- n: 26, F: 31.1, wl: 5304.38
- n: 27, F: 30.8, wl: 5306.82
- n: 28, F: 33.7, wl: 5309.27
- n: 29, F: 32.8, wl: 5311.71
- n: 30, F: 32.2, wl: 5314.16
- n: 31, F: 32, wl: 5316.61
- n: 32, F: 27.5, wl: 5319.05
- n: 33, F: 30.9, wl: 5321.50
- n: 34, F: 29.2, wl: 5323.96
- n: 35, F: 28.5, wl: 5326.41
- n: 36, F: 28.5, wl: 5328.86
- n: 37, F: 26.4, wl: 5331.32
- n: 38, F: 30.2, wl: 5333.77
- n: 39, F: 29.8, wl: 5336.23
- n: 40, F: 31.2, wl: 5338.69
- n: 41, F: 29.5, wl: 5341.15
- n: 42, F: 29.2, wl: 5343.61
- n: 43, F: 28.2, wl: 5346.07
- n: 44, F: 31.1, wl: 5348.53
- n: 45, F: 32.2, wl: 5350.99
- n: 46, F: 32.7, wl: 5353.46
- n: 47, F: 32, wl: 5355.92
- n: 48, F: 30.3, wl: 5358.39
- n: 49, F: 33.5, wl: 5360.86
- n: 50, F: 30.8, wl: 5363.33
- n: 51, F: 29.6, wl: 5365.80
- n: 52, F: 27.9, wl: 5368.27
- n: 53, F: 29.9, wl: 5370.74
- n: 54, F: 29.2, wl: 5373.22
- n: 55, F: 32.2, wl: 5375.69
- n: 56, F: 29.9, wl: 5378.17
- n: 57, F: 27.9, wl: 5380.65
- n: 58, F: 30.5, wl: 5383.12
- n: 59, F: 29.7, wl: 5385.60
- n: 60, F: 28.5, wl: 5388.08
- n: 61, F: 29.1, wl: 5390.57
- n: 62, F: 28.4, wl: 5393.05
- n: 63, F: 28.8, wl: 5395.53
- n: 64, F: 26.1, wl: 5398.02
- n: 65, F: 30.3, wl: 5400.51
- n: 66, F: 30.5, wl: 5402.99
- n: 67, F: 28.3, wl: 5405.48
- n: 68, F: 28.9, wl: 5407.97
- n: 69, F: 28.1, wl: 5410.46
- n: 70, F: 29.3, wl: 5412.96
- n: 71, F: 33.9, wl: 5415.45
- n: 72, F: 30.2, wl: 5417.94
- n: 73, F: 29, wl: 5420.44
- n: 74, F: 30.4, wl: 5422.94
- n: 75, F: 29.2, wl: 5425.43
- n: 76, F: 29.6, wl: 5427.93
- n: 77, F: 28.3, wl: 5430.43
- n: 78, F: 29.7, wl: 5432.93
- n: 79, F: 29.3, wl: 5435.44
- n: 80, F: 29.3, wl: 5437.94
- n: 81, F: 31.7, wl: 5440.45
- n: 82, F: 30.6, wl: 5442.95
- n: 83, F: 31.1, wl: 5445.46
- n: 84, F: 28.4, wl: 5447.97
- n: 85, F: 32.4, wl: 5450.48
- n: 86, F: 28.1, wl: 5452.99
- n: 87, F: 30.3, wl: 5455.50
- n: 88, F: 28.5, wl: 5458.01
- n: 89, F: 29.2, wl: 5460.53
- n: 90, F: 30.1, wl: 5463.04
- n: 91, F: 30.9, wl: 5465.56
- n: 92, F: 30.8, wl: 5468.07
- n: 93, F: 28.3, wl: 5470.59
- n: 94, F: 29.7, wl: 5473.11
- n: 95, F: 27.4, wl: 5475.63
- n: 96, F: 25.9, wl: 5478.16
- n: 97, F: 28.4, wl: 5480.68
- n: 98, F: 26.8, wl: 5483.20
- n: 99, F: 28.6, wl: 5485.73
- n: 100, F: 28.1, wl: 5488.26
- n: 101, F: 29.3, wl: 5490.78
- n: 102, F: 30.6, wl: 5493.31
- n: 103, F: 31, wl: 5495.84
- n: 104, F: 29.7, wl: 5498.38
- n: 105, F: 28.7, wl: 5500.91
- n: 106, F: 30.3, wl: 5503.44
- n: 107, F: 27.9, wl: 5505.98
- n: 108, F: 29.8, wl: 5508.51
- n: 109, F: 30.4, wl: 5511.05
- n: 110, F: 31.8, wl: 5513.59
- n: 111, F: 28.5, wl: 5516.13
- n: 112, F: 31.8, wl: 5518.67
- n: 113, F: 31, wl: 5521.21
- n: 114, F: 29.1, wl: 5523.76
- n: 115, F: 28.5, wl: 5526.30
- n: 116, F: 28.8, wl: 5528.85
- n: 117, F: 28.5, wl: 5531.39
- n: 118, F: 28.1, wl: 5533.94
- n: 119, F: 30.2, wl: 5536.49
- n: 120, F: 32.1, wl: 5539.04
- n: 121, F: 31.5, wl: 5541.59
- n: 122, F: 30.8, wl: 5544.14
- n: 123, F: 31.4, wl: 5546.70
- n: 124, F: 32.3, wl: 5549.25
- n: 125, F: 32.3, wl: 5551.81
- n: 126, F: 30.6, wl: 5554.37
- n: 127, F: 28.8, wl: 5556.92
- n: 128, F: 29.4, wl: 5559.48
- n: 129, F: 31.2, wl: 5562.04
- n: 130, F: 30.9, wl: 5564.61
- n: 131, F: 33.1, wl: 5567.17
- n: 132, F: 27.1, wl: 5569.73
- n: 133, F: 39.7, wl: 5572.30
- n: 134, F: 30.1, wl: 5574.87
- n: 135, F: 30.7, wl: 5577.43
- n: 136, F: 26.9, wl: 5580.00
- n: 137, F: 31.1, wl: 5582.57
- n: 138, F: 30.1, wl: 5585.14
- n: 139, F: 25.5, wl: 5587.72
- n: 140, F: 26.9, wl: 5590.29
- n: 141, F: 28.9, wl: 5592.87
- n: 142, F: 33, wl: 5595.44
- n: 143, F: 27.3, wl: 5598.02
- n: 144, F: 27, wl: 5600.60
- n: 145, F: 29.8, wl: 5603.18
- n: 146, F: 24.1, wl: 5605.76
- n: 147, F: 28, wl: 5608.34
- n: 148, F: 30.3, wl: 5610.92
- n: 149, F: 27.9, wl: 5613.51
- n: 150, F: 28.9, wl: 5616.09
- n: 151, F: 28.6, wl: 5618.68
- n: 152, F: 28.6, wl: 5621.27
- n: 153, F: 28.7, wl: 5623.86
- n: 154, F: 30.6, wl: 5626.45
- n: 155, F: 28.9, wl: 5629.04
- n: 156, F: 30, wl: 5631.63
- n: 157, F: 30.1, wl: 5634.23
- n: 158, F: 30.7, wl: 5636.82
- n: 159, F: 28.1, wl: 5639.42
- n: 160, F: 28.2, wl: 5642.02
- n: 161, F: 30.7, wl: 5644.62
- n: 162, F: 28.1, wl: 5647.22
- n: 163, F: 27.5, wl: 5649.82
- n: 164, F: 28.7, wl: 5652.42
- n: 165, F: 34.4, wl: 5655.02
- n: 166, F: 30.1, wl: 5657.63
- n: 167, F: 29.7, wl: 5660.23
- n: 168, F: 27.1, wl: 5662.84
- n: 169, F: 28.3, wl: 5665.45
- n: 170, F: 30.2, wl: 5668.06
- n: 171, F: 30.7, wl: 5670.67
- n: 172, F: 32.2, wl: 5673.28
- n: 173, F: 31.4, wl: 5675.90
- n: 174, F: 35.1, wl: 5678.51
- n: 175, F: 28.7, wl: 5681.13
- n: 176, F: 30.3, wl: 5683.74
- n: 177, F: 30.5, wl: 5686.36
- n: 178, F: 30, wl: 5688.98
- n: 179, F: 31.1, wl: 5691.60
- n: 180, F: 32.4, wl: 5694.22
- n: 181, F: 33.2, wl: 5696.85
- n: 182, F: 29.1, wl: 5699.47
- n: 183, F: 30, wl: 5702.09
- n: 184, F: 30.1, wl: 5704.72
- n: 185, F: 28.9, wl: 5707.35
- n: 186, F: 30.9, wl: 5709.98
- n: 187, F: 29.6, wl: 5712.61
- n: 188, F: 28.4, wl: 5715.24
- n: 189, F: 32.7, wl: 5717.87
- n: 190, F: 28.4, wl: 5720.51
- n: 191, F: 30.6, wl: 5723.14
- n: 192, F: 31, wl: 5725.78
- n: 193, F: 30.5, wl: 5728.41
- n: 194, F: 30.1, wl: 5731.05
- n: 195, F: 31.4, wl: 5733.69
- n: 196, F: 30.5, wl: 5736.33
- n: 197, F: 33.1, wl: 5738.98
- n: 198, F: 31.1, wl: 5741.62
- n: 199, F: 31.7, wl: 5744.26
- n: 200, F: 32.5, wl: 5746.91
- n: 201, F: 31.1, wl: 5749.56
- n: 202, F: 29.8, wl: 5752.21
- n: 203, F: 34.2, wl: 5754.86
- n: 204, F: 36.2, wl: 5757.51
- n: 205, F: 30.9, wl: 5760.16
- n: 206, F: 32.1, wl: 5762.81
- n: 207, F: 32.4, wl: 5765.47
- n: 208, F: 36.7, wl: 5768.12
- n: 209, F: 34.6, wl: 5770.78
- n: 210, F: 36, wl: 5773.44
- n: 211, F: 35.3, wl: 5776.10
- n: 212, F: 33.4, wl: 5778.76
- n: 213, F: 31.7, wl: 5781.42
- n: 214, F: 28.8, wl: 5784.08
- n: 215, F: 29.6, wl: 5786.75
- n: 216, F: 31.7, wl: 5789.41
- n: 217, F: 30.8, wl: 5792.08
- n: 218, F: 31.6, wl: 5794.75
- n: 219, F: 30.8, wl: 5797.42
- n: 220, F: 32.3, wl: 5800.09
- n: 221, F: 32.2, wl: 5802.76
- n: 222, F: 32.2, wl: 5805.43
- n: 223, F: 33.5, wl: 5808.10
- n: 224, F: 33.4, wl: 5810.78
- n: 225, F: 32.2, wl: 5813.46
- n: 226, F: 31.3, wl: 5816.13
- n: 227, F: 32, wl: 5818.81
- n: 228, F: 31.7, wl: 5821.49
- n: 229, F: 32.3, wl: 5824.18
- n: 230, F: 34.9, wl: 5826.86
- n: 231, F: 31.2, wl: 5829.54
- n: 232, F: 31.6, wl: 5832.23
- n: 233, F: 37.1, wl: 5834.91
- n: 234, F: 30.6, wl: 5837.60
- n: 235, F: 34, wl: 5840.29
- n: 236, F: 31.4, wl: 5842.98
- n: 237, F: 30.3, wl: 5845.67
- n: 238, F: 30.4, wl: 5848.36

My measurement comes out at 0.05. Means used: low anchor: 30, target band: 29.4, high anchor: 32.5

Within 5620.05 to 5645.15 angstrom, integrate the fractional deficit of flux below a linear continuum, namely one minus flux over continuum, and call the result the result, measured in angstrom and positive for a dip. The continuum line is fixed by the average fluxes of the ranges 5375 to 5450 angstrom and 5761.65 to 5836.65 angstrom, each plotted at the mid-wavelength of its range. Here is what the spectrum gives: 1.5 angstrom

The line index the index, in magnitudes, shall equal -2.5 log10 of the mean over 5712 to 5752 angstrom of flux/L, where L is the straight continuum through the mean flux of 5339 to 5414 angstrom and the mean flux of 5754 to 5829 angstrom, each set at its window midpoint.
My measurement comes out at 0.05 mag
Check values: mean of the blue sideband 29.8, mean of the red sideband 32.6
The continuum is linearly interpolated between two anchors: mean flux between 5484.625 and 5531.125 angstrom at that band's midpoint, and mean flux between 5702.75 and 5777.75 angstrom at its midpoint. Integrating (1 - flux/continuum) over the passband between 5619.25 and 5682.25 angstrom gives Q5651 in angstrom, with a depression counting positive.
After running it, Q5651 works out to 2.3 angstrom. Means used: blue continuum 29.6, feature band 29.9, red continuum 31.8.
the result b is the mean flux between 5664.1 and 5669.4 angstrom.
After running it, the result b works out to 29.2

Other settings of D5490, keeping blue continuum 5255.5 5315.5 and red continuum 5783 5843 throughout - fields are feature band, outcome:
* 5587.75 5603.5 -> 0.08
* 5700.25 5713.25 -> 0.06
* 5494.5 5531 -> 0.02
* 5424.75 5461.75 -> 0.00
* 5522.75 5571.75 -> 0.00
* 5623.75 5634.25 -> 0.04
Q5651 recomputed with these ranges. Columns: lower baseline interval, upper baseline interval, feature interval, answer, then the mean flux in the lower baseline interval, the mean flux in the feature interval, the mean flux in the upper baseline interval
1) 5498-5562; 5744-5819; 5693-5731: 1.7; 30.1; 30.4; 32.5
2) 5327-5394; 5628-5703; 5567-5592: 0.1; 29.9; 30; 30.2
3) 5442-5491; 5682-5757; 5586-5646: 2.8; 29.1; 28.7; 30.9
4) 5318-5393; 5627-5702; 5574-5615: 2.1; 29.9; 28.6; 30.2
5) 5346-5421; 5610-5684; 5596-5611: 1.0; 29.9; 27.8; 29.7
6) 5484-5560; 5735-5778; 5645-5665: 1.5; 30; 29.4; 33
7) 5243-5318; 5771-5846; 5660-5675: 0.8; 28.7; 29.7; 32.3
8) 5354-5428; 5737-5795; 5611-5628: 1.3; 29.8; 29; 32.5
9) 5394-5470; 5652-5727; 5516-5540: 0.2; 29.7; 29.7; 30.5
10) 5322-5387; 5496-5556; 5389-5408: 0.8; 30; 28.8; 30.2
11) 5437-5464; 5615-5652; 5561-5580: -1.4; 30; 31.5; 29.1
